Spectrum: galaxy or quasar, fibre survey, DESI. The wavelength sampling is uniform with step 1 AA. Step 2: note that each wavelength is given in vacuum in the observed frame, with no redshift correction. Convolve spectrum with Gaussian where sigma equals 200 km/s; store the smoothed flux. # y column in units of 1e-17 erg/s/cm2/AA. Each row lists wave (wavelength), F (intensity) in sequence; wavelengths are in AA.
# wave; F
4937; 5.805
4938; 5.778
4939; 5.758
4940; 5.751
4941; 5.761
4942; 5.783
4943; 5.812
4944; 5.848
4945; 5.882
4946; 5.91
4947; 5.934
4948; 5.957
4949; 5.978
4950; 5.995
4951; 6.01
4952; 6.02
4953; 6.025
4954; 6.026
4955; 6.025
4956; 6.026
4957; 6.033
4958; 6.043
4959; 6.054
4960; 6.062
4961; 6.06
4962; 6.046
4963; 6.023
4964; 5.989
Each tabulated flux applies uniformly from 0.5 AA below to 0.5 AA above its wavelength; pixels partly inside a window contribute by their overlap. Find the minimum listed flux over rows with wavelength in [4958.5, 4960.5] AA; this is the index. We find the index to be 6.054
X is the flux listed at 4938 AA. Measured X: 5.778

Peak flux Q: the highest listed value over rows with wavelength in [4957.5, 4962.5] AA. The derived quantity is 6.062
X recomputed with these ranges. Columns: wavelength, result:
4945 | 5.882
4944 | 5.848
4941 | 5.761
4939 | 5.758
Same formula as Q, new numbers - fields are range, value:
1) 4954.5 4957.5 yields 6.033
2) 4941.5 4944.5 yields 5.848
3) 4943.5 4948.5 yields 5.957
